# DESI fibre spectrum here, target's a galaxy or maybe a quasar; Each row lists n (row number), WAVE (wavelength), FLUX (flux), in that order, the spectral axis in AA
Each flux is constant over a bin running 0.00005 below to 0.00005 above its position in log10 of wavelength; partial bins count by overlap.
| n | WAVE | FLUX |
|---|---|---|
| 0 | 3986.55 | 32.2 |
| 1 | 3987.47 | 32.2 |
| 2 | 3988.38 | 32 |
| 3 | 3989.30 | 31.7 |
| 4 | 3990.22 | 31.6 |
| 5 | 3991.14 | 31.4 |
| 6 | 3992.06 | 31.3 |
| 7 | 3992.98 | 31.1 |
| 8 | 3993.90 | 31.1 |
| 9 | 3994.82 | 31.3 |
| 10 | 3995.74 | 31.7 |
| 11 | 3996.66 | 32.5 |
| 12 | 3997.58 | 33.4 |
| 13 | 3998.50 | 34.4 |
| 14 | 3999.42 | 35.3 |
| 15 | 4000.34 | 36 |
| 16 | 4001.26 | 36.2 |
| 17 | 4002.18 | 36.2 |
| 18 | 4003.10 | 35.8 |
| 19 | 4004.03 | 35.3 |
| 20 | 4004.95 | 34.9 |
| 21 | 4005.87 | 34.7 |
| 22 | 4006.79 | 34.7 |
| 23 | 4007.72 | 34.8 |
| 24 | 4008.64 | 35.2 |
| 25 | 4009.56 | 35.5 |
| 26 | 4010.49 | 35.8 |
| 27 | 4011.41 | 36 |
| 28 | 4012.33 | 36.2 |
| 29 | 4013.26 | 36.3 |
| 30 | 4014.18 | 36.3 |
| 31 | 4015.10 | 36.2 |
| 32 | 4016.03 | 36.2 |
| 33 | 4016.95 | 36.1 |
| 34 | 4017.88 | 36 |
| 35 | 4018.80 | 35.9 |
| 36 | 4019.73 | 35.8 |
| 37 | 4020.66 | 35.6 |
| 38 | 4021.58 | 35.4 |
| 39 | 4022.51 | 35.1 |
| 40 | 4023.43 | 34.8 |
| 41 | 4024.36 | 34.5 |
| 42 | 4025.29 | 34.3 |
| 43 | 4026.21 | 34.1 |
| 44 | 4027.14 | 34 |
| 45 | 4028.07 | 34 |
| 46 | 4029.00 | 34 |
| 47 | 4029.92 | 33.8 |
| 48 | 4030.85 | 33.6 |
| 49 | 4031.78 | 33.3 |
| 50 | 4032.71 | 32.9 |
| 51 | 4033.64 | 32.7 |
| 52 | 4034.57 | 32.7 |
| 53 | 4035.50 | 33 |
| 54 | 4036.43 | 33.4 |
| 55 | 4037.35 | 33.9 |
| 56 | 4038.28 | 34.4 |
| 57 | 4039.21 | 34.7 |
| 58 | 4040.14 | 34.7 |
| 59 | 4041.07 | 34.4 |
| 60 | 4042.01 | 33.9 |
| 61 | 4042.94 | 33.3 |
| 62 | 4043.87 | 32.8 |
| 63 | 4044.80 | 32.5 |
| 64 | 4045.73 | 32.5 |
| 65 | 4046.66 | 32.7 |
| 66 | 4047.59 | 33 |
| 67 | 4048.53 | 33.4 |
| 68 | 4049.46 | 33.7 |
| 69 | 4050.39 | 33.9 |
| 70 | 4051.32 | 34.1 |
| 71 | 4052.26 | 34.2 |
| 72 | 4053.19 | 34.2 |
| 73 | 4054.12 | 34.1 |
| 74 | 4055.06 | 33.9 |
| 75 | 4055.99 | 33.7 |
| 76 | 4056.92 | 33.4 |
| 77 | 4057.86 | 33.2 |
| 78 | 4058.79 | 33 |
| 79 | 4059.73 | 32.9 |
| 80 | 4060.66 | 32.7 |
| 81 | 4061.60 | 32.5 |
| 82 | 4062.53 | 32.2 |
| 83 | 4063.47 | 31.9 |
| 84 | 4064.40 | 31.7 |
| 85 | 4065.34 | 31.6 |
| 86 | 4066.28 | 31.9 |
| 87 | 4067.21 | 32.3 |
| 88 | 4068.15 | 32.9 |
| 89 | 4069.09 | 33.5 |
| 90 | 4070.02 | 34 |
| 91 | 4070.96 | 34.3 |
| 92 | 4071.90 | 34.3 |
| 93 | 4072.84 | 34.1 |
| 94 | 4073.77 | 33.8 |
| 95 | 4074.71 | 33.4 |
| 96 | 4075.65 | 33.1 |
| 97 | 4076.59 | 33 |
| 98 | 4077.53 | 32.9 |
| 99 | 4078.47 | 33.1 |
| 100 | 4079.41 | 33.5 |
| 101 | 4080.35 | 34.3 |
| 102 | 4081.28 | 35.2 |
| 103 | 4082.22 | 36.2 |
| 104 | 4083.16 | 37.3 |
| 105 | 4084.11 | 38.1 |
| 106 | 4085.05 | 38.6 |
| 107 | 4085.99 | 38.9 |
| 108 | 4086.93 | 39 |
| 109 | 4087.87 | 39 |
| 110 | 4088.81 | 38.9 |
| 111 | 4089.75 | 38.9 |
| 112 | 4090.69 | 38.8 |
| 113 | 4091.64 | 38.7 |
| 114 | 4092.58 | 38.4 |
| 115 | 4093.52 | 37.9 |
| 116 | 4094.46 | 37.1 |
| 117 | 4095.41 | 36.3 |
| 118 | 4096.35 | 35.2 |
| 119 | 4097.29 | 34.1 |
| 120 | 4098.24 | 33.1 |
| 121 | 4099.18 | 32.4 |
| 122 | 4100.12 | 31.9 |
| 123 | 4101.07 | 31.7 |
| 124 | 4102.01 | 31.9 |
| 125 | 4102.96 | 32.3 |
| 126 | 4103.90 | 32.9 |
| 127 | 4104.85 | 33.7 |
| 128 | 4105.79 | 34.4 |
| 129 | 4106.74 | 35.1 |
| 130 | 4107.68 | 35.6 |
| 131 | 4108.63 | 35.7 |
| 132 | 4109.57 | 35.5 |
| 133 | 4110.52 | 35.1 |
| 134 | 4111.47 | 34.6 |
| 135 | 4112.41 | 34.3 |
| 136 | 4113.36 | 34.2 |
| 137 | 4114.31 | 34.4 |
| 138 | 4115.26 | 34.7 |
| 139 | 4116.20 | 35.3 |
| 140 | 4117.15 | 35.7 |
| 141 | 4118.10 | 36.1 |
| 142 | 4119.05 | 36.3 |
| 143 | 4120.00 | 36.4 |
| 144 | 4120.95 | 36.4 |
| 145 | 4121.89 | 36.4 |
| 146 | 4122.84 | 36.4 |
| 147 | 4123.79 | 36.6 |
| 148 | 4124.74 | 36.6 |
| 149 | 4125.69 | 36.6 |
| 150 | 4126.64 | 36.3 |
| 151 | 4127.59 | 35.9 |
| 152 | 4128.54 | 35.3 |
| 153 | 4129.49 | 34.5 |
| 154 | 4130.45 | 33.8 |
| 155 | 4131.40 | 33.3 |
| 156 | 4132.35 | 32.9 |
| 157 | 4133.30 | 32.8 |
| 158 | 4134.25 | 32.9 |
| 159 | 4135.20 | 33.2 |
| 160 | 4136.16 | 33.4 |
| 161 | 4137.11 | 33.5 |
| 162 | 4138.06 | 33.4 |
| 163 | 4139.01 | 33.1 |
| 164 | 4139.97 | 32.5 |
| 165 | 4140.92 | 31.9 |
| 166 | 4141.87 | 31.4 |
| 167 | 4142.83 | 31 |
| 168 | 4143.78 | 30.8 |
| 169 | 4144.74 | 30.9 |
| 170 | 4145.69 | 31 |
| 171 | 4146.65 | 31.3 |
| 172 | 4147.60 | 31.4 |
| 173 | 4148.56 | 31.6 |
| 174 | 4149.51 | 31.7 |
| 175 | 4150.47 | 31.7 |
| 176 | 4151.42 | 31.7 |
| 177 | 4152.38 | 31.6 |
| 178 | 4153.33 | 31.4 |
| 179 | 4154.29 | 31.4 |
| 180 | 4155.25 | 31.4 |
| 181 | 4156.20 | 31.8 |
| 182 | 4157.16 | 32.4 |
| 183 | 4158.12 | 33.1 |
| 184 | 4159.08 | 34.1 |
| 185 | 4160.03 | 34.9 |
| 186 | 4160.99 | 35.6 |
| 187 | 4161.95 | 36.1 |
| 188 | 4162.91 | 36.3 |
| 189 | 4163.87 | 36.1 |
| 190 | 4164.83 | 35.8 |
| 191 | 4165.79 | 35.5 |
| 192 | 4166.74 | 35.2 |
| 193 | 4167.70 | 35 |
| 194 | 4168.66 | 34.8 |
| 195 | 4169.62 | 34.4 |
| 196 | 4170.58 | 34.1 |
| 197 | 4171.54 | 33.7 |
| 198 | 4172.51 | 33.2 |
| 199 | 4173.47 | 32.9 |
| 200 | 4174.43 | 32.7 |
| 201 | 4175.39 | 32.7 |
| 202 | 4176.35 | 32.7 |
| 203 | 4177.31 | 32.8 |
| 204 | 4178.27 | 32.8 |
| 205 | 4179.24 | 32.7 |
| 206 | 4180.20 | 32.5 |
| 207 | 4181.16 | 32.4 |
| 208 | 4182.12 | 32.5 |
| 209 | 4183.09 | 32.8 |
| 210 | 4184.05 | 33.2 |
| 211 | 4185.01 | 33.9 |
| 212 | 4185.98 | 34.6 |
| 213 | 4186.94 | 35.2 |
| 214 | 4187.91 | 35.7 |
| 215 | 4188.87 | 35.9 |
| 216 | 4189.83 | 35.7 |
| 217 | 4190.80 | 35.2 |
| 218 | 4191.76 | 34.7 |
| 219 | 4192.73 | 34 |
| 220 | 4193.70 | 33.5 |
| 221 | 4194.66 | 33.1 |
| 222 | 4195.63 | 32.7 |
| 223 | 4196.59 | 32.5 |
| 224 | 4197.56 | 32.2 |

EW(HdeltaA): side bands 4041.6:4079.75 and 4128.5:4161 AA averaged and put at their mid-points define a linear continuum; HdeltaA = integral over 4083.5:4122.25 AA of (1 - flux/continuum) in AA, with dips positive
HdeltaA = -3.4 AA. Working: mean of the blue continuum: 33.2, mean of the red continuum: 32.5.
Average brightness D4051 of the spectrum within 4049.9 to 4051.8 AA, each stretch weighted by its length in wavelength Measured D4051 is 34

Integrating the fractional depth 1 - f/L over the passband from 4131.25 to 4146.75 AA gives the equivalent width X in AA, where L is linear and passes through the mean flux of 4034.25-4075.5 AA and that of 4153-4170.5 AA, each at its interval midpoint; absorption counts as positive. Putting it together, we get 0.78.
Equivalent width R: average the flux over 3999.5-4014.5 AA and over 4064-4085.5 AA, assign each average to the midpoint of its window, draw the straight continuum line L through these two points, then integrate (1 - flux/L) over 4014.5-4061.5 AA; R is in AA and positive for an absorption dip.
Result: 1.20 AA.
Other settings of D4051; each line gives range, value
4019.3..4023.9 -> 35.3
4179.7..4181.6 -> 32.5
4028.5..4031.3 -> 33.8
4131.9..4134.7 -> 32.9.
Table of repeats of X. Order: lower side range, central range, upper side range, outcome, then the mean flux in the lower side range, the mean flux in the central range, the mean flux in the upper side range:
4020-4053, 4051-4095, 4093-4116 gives -0.9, 33.8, 34.8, 34.4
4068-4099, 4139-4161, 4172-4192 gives 1.5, 35.8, 32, 33.6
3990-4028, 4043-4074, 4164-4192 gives 1.1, 34.6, 33.2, 34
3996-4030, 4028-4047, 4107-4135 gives 0.9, 35.2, 33.5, 35.2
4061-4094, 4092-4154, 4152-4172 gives 1.0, 35.1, 34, 34.1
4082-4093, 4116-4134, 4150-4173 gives 0.3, 38.4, 35.4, 33.8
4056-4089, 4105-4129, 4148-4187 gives -1.2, 34.3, 35.6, 33.4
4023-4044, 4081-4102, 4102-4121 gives -1.2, 33.8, 36.5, 34.8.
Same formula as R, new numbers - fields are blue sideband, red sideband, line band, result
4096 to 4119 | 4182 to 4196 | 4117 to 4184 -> 1.16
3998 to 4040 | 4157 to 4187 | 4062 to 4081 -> 0.80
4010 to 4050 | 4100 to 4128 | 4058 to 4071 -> 0.75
